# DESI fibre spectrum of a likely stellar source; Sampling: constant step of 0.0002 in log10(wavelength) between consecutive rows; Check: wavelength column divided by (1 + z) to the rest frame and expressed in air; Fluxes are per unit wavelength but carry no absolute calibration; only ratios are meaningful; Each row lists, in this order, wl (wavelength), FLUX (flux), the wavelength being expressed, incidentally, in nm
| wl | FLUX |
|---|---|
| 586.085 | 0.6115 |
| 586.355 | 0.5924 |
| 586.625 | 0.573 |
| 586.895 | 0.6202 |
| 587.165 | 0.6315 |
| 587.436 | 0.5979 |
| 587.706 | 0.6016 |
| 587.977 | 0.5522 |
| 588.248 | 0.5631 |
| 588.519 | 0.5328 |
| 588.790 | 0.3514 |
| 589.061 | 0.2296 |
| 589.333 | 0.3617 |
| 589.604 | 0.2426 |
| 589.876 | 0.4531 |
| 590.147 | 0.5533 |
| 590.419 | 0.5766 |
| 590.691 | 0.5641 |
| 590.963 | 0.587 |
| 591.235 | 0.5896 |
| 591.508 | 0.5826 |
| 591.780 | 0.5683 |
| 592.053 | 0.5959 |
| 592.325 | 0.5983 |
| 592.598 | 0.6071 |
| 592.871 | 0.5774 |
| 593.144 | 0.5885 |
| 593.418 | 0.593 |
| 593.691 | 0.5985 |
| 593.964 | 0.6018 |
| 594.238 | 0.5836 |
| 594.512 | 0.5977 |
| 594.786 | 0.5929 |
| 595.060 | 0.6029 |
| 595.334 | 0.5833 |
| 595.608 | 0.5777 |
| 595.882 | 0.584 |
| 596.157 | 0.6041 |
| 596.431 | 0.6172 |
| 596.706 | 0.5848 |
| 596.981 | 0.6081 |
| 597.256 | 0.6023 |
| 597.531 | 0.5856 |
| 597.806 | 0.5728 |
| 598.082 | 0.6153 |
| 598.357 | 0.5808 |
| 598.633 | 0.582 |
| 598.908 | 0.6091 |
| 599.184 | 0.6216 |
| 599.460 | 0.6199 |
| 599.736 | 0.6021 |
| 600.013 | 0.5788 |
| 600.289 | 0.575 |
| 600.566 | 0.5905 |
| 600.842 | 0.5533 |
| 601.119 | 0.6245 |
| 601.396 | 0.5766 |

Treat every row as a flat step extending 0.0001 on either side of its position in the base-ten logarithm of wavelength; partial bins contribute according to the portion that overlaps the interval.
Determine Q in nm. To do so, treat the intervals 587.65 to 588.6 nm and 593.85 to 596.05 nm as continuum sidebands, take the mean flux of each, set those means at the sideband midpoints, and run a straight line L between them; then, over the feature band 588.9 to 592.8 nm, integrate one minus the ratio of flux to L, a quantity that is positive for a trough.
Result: 0.44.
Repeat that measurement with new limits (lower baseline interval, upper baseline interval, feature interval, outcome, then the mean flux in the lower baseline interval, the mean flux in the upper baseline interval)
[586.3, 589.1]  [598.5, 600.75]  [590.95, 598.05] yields -0.25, 0.54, 0.597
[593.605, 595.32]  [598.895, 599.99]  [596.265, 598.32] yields 0.02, 0.595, 0.61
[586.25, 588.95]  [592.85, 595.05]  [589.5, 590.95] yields 0.20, 0.558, 0.593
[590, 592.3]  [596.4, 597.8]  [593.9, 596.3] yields -0.01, 0.578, 0.596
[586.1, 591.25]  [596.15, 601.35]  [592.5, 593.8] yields -0.10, 0.515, 0.596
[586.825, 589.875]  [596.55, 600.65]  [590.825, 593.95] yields -0.40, 0.476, 0.595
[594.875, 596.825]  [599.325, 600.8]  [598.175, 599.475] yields -0.02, 0.594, 0.591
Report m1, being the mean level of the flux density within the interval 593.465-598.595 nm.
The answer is 0.594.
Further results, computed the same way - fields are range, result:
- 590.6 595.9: 0.589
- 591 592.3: 0.586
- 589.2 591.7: 0.503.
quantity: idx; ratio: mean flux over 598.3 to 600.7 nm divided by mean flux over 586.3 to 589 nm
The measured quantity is 1.1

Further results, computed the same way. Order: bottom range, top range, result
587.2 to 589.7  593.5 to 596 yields 1.29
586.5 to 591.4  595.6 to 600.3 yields 1.17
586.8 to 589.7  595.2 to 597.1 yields 1.23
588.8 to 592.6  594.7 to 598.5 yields 1.19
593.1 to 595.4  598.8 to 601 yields 1.00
